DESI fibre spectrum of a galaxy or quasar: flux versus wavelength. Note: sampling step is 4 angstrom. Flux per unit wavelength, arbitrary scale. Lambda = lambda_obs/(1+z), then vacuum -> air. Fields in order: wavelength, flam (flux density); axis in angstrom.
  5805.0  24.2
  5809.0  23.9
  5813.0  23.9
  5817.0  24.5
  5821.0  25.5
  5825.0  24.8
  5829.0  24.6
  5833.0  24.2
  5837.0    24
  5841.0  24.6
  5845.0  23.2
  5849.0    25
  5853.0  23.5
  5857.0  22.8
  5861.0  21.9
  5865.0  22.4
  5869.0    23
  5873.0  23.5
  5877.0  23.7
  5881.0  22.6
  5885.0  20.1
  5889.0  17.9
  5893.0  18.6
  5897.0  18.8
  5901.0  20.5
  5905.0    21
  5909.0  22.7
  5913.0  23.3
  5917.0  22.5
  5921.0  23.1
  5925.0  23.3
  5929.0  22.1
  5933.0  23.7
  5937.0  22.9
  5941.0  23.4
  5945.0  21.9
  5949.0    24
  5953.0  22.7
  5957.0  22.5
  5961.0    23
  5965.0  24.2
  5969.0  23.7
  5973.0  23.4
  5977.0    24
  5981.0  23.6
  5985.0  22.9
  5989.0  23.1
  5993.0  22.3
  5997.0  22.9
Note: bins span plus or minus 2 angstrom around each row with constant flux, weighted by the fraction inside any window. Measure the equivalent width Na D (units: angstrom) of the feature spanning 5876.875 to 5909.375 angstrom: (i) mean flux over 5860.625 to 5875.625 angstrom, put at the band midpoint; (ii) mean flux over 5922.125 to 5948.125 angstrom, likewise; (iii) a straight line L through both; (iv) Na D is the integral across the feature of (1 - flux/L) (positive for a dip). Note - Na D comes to 3.5 angstrom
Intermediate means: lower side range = 22.8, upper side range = 22.9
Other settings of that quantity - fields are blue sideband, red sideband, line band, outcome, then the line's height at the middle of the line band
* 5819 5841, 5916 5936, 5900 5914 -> 0.85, 23.3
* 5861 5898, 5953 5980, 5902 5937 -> -0.62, 22.3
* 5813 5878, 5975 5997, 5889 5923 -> 3.50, 23.5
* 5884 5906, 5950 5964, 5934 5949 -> -0.63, 22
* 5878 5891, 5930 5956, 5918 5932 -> -0.39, 22.2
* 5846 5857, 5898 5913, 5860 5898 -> 2.33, 22.7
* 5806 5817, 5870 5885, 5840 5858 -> -0.37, 23.3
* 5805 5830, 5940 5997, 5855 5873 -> 1.09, 24.1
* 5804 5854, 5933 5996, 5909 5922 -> 0.37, 23.6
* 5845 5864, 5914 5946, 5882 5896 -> 2.40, 23.1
